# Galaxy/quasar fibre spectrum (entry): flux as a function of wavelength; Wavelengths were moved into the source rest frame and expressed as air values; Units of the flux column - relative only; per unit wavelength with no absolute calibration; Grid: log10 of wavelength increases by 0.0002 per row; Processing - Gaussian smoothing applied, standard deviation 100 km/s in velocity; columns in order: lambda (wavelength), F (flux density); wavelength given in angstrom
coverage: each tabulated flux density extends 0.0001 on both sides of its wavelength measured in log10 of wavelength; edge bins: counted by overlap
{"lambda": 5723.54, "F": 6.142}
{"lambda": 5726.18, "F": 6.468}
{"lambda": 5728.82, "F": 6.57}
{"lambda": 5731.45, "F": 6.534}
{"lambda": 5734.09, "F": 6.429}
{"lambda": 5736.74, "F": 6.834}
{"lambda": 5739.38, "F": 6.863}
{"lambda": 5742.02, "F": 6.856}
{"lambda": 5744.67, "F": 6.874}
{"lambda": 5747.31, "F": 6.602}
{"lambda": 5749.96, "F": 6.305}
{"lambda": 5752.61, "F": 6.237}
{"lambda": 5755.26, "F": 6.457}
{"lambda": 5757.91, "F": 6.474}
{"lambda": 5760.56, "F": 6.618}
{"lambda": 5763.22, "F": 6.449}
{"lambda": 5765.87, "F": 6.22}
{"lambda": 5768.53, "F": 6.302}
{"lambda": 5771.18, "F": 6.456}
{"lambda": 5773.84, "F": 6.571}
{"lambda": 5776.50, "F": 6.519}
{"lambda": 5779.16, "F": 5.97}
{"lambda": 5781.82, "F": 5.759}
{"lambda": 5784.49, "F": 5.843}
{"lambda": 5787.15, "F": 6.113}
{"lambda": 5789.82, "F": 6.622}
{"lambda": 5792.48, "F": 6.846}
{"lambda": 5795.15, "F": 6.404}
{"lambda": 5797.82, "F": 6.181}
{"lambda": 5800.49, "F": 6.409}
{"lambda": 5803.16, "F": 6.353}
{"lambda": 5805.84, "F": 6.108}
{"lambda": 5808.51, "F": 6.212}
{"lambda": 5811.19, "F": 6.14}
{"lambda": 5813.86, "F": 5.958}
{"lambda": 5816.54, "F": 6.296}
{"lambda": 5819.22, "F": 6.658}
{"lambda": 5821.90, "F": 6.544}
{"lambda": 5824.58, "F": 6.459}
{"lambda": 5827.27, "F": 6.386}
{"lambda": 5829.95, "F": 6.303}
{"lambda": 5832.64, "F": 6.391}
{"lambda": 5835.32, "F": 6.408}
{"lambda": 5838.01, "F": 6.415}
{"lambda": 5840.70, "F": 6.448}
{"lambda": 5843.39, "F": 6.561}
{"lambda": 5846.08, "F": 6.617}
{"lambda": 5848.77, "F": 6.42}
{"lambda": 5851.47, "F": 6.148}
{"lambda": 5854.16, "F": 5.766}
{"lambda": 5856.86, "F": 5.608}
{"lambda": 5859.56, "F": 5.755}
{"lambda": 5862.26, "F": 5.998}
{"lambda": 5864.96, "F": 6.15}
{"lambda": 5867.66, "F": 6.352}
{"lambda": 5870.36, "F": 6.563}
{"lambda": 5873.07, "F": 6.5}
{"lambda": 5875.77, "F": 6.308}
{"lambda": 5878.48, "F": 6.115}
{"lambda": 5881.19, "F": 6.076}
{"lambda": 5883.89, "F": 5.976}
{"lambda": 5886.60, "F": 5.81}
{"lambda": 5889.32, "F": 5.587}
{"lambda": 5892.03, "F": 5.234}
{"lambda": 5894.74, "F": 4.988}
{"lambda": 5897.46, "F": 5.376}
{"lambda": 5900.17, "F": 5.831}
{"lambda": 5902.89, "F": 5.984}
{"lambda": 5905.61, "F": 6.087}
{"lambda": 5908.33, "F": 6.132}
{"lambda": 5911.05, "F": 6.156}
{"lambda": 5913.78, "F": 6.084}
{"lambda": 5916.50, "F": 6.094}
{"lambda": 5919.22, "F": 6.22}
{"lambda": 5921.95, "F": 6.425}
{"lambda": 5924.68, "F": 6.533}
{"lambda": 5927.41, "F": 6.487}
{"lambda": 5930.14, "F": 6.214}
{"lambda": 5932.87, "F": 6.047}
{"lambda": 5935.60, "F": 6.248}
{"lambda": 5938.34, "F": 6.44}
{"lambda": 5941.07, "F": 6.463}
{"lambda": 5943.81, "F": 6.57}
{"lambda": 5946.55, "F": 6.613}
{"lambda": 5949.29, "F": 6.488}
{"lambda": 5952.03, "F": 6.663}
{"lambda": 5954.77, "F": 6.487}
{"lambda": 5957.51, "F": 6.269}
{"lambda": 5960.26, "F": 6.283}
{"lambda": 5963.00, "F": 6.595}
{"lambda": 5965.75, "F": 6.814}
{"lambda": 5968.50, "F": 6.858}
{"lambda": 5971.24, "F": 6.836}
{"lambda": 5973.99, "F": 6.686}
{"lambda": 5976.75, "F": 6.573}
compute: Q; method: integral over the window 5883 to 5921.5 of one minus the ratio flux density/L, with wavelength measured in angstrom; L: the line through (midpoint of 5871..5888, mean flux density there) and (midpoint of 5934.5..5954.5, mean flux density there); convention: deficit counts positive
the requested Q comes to 2.7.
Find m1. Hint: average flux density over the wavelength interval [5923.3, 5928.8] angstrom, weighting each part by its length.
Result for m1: 6.51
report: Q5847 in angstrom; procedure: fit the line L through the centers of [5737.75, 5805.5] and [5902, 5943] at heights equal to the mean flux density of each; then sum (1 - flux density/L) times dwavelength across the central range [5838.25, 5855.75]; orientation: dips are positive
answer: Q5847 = 0.0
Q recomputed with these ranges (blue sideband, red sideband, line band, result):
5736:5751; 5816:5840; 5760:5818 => 2.5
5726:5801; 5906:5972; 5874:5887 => 0.7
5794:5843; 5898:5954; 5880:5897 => 1.9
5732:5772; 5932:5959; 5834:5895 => 3.6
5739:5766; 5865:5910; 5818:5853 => -1.5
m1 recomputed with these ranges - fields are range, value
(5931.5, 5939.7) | 6.24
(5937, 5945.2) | 6.49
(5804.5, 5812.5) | 6.15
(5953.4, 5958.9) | 6.38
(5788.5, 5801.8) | 6.49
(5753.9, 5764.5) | 6.5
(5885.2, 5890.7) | 5.69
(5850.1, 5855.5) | 5.96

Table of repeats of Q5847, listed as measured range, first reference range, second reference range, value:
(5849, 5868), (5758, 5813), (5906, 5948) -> 1.0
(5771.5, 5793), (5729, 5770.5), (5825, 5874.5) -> 0.6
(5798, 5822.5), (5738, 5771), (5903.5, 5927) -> 0.5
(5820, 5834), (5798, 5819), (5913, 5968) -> -0.4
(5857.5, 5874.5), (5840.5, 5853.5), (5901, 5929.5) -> 0.4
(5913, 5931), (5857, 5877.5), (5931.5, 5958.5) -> 0.2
